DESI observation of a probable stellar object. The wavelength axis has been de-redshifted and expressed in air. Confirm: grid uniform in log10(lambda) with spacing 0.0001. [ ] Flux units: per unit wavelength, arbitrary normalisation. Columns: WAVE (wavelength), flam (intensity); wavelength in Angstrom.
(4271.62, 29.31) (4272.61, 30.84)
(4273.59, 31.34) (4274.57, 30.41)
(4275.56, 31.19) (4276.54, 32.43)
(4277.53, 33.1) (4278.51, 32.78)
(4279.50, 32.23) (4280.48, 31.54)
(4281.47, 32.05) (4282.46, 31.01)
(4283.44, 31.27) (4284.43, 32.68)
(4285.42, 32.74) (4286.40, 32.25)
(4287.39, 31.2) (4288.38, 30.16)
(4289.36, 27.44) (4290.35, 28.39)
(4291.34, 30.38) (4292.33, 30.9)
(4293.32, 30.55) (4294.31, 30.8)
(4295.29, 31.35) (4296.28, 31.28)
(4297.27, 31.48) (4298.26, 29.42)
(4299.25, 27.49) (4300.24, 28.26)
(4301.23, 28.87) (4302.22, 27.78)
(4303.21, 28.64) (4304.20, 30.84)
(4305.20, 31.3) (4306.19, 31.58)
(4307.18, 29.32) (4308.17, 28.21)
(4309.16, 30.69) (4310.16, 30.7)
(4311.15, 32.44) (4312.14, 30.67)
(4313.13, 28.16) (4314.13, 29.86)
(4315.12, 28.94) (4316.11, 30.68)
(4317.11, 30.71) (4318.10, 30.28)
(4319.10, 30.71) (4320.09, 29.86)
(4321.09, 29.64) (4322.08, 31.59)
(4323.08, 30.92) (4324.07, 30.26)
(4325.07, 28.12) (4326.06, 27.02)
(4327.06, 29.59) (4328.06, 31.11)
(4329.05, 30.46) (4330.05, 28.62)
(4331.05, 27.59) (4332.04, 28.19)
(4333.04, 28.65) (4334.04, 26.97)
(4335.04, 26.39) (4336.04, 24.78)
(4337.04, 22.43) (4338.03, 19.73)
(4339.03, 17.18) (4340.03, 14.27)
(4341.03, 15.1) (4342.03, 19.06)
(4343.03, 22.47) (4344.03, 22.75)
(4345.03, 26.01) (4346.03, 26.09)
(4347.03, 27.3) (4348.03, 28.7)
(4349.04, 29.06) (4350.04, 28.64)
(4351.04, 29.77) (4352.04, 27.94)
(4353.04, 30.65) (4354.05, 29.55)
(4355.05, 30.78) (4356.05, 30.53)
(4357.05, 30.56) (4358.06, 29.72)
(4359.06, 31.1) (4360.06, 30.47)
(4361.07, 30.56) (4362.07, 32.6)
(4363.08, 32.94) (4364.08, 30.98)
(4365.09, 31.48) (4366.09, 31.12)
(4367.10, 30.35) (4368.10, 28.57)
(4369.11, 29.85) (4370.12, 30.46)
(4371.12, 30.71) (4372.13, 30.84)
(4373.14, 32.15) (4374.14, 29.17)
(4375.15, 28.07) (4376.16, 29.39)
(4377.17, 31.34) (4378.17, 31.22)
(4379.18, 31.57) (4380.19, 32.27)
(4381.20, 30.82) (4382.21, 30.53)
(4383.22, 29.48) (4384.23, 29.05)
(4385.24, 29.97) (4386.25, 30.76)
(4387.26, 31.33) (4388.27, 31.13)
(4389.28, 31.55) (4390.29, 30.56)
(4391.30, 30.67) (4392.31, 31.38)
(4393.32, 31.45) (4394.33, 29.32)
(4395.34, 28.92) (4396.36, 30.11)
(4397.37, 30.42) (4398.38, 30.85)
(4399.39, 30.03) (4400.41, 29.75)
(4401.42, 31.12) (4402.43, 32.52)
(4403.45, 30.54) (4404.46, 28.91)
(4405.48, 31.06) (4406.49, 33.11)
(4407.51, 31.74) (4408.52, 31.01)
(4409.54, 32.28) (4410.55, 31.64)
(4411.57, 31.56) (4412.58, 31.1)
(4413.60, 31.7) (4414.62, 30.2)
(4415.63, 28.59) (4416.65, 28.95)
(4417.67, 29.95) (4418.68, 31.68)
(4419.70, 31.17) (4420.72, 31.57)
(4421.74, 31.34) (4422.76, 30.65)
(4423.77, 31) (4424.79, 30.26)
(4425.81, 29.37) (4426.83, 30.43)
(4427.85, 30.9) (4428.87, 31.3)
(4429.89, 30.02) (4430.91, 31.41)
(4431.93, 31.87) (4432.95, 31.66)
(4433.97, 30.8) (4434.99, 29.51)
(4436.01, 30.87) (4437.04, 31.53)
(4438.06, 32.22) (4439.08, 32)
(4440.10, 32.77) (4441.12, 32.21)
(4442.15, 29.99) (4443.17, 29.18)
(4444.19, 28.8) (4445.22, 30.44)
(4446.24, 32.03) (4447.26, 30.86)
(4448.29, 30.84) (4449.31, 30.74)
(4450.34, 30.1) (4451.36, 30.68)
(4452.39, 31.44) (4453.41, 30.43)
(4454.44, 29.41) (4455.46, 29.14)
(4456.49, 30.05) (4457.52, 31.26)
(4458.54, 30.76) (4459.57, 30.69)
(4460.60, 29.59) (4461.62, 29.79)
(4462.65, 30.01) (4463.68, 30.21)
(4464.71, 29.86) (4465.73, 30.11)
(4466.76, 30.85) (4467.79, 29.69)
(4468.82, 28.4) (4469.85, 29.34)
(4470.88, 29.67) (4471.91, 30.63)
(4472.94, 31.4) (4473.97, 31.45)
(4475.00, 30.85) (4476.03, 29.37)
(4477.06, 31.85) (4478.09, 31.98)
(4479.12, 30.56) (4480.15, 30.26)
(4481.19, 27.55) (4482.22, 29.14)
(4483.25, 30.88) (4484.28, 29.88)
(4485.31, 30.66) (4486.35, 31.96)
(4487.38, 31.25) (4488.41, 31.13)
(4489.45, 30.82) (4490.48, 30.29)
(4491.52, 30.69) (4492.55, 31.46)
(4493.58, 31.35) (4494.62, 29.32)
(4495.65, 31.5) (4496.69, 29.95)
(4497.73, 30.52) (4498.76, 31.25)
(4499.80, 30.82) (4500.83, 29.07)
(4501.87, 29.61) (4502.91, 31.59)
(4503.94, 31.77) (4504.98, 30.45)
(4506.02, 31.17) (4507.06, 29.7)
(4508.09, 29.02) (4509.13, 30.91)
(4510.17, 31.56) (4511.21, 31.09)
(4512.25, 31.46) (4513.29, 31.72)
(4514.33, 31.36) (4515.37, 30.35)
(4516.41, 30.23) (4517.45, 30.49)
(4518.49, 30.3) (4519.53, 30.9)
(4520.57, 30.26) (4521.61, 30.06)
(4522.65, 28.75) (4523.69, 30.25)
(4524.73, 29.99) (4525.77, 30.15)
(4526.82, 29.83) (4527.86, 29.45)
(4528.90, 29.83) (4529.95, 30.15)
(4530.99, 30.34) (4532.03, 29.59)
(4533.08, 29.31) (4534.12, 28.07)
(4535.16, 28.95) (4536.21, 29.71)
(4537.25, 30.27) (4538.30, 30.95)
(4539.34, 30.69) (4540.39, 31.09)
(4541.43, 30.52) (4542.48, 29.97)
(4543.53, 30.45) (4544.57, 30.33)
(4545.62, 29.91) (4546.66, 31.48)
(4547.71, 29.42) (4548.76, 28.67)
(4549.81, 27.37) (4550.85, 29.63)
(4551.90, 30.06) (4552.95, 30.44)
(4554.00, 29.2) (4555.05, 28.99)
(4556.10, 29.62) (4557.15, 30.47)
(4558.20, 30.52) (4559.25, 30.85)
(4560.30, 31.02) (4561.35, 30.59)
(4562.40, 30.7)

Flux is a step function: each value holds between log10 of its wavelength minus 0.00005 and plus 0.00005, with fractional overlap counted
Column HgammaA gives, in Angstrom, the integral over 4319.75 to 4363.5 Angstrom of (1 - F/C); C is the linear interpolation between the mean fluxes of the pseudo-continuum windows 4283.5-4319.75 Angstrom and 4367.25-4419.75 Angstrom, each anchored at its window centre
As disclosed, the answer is 4.3 Angstrom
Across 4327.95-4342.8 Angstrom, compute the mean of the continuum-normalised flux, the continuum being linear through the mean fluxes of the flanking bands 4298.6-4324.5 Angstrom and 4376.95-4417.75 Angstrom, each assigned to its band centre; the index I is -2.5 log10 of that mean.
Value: 0.26 mag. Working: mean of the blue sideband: 29.9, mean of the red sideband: 30.7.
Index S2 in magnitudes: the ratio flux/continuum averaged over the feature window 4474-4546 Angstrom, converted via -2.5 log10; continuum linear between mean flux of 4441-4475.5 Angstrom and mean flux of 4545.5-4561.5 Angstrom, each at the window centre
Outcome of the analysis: -0.01 mag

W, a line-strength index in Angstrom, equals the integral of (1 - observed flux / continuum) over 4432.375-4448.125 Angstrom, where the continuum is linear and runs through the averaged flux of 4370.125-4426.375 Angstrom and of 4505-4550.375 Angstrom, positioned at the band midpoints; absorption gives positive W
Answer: -0.2 Angstrom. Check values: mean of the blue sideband 30.7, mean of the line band 31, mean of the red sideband 30.1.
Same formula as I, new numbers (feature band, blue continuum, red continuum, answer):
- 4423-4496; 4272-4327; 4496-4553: -0.01 mag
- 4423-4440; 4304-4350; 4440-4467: -0.04 mag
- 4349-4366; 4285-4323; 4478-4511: -0.01 mag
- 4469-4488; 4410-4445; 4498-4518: 0.01 mag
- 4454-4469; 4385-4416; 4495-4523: 0.02 mag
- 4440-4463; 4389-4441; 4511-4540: 0.01 mag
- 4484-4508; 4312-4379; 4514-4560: -0.04 mag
